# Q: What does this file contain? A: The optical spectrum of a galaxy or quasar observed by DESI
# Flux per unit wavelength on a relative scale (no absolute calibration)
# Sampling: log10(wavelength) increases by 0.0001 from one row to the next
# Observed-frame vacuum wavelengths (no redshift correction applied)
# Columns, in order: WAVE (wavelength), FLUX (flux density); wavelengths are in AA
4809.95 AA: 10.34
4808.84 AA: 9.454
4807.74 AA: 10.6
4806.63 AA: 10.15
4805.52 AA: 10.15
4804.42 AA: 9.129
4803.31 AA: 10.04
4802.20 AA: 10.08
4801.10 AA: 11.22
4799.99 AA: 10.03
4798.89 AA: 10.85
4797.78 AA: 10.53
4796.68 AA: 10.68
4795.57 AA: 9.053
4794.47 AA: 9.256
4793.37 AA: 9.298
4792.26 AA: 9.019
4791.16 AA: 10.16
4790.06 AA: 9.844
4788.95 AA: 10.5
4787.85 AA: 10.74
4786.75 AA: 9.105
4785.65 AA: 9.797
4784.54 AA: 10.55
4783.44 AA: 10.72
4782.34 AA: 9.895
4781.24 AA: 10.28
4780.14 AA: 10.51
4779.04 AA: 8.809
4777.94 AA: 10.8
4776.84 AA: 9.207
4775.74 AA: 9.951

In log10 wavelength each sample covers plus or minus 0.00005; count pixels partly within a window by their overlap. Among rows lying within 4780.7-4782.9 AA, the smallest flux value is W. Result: 9.895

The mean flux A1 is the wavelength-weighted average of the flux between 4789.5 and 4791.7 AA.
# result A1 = 9.98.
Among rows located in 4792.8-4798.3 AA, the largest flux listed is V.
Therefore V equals 10.68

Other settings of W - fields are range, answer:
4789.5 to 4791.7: 9.844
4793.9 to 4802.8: 9.053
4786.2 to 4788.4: 9.105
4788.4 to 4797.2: 9.019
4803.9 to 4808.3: 9.129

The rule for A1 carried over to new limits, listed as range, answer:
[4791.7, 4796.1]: 9.17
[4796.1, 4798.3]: 10.6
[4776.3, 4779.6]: 9.61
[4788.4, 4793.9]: 9.76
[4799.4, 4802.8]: 10.4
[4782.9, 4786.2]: 10.3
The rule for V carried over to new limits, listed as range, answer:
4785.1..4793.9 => 10.74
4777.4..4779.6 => 10.8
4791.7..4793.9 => 9.298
